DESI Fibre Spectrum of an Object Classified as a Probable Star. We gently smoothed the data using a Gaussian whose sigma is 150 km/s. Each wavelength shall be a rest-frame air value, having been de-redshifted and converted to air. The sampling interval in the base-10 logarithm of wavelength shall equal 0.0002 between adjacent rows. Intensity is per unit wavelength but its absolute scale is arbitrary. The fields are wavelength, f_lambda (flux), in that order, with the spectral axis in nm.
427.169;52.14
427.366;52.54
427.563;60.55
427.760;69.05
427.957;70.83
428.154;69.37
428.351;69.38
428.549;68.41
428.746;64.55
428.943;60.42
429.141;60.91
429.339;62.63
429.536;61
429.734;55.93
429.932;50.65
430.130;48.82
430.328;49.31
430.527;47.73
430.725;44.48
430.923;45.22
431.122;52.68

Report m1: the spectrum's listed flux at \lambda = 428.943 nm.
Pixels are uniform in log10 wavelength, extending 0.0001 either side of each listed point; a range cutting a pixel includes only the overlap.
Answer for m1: 60.42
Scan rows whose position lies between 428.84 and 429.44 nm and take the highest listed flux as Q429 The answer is 62.63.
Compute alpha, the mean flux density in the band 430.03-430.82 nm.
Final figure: 47.6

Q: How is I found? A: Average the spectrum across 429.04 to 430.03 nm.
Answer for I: 58.2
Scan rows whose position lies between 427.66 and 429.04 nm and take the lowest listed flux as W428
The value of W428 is 60.42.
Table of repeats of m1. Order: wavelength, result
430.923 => 45.22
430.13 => 48.82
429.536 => 61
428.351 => 69.38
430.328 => 49.31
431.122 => 52.68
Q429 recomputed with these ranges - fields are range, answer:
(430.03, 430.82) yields 49.31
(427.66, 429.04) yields 70.83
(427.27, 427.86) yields 69.05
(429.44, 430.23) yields 61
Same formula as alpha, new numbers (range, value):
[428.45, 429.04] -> 64.5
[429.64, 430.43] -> 51.1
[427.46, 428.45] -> 67.8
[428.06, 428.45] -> 69.4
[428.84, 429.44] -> 61.4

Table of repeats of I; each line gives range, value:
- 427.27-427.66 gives 56.5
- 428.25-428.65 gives 68.9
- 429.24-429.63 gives 61.9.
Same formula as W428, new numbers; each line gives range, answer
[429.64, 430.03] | 50.65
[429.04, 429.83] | 55.93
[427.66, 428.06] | 69.05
